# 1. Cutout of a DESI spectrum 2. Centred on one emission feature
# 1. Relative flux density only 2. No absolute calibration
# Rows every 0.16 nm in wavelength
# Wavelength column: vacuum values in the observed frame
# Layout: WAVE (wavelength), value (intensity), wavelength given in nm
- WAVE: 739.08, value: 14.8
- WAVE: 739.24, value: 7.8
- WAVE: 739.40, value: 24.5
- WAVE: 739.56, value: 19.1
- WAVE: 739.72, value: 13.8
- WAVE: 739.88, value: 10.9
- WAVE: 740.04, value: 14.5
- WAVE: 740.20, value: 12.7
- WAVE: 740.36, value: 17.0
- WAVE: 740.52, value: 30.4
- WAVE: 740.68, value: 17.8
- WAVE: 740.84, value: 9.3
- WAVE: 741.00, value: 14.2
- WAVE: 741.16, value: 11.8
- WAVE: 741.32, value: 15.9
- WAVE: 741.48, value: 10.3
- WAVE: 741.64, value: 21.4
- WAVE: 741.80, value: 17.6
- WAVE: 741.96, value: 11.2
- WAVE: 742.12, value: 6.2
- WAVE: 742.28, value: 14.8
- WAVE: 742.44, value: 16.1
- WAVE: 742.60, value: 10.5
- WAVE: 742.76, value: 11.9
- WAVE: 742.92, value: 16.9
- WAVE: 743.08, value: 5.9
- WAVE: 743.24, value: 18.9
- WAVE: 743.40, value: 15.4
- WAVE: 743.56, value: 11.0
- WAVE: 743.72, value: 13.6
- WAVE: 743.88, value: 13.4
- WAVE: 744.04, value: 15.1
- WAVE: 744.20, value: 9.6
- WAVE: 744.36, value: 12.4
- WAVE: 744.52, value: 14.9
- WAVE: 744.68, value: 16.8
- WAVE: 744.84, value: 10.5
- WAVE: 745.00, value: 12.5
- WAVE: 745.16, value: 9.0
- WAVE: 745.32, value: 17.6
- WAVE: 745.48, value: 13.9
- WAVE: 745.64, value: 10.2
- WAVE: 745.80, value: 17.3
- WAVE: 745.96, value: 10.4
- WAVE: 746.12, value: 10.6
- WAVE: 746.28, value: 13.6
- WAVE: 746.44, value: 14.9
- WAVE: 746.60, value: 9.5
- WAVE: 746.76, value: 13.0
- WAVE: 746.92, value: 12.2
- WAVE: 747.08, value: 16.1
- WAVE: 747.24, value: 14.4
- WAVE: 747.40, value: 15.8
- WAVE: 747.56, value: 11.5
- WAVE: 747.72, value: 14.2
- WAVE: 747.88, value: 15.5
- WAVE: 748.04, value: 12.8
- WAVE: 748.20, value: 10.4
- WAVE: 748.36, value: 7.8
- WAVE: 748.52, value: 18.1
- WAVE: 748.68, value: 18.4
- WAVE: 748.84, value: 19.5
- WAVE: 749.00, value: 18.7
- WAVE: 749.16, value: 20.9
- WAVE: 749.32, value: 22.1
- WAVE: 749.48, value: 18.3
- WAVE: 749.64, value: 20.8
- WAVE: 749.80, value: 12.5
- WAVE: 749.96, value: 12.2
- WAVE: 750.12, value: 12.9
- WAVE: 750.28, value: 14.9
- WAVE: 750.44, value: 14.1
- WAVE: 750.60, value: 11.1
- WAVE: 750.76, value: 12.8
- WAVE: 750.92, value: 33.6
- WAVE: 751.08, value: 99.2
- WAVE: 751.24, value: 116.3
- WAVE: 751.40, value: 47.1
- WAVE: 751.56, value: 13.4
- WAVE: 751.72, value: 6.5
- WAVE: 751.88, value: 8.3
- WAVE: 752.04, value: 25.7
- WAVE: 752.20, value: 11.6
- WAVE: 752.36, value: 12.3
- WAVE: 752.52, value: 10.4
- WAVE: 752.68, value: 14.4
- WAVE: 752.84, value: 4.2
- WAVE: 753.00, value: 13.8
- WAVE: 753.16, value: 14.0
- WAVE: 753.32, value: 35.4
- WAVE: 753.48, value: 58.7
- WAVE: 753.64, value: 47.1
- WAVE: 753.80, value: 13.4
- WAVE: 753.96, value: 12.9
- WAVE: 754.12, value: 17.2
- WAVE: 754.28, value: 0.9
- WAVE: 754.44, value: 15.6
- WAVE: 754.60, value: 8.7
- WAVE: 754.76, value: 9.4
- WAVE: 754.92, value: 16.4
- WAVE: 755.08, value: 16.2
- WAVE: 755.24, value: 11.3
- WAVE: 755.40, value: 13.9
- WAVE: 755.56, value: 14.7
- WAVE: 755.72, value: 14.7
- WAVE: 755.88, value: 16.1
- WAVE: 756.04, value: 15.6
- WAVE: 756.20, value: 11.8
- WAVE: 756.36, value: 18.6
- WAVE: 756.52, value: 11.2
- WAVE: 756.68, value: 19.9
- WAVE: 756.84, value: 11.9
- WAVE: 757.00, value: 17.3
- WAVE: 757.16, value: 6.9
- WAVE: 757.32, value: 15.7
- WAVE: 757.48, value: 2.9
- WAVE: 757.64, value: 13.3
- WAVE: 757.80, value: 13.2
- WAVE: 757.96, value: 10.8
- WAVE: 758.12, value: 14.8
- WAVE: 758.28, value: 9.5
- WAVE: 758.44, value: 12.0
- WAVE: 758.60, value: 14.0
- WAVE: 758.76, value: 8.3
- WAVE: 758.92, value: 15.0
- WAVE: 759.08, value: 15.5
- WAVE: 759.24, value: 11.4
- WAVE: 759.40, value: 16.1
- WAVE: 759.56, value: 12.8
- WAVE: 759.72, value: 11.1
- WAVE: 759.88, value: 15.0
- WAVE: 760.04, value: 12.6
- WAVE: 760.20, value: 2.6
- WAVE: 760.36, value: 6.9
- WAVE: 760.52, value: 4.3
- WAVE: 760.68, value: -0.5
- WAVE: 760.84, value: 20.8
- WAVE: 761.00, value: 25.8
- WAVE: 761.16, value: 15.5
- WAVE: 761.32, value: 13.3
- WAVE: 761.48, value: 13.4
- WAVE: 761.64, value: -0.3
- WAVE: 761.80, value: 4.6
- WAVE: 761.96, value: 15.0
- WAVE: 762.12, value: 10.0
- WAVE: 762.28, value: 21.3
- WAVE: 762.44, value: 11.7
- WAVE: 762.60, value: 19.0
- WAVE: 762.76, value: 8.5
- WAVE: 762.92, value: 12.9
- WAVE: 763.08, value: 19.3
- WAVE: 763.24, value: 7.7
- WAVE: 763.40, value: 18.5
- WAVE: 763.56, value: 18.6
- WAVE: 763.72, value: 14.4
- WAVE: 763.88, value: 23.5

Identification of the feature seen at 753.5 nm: [N II] 6583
